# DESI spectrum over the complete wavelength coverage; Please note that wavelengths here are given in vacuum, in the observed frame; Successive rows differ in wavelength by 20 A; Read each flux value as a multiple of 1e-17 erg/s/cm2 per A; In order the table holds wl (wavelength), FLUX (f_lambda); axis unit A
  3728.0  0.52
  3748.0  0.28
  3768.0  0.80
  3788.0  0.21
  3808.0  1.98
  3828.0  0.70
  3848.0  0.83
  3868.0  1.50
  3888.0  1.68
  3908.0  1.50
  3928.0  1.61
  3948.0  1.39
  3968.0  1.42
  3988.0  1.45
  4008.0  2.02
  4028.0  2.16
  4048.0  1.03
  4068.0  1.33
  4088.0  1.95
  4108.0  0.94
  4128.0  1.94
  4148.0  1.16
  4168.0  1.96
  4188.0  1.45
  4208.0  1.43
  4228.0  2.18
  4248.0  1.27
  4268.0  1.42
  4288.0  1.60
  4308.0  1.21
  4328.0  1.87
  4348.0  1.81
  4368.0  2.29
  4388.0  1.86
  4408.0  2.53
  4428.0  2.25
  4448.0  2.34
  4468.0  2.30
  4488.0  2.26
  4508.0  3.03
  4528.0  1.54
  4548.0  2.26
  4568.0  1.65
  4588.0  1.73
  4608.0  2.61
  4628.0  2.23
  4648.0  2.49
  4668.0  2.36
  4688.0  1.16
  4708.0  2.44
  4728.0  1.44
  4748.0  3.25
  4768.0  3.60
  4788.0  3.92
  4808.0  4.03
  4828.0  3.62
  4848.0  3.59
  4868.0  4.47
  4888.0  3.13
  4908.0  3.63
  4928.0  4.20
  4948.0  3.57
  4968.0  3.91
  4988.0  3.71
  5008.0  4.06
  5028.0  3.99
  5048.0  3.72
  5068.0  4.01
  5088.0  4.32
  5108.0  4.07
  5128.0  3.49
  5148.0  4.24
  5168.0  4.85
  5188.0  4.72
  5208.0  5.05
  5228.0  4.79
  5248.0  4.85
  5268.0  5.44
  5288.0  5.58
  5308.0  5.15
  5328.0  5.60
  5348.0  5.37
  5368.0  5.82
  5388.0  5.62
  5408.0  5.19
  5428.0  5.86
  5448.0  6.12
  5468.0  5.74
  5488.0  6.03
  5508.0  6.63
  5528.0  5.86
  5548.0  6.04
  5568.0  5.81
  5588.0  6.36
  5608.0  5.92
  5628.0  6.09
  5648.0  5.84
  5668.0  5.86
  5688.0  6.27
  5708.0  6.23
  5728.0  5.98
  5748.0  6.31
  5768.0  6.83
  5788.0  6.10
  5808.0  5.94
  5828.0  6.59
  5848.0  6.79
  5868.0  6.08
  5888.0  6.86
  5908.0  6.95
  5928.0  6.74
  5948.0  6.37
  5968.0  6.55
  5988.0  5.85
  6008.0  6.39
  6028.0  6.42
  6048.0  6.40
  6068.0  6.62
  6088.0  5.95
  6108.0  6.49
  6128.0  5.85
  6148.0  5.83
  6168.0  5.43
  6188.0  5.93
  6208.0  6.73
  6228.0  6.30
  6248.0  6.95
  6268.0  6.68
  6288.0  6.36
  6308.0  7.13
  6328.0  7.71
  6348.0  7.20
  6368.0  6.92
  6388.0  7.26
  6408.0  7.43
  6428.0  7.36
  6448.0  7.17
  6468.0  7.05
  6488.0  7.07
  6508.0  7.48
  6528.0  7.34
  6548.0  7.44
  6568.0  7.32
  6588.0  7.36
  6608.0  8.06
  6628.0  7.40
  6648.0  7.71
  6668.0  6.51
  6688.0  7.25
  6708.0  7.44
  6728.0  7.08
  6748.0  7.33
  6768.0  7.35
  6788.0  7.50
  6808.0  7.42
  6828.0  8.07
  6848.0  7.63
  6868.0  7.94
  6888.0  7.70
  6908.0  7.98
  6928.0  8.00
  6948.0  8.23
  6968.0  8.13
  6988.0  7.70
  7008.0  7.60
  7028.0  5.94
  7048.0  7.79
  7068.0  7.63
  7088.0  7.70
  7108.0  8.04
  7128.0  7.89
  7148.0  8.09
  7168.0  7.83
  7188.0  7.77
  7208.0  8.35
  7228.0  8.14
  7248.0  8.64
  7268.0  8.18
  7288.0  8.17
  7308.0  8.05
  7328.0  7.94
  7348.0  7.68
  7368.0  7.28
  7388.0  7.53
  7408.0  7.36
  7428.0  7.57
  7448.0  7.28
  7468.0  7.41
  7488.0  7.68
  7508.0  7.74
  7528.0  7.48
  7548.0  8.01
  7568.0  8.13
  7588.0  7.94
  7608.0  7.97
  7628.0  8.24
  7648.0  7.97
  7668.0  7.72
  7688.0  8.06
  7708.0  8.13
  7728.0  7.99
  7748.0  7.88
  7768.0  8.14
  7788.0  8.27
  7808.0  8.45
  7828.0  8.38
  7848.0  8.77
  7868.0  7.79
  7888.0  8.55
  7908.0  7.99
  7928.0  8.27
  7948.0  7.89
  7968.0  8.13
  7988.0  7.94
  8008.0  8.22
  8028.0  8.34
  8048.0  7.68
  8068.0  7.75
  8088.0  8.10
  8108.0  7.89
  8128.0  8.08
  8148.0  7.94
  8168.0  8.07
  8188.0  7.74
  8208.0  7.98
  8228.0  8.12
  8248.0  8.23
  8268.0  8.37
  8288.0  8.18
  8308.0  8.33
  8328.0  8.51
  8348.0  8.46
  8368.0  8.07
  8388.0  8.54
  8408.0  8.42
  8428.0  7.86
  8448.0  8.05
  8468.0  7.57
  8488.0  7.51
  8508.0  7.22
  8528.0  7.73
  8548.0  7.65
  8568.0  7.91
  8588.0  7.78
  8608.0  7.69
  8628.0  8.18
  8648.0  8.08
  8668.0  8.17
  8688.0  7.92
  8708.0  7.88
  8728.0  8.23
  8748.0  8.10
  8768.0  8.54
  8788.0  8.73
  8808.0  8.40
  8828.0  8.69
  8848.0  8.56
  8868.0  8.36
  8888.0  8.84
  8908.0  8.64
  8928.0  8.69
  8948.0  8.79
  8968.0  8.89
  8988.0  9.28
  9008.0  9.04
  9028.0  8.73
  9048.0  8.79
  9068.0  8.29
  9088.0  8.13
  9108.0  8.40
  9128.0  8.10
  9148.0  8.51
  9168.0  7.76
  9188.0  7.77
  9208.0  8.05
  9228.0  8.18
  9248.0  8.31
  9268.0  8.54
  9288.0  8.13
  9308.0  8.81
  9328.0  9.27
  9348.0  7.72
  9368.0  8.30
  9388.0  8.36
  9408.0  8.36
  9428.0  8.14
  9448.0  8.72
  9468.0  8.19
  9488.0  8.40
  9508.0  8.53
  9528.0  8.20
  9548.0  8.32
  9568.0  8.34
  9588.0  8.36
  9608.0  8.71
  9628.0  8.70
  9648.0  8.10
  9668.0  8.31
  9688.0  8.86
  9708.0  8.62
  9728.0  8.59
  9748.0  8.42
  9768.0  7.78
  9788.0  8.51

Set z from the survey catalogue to 0.19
